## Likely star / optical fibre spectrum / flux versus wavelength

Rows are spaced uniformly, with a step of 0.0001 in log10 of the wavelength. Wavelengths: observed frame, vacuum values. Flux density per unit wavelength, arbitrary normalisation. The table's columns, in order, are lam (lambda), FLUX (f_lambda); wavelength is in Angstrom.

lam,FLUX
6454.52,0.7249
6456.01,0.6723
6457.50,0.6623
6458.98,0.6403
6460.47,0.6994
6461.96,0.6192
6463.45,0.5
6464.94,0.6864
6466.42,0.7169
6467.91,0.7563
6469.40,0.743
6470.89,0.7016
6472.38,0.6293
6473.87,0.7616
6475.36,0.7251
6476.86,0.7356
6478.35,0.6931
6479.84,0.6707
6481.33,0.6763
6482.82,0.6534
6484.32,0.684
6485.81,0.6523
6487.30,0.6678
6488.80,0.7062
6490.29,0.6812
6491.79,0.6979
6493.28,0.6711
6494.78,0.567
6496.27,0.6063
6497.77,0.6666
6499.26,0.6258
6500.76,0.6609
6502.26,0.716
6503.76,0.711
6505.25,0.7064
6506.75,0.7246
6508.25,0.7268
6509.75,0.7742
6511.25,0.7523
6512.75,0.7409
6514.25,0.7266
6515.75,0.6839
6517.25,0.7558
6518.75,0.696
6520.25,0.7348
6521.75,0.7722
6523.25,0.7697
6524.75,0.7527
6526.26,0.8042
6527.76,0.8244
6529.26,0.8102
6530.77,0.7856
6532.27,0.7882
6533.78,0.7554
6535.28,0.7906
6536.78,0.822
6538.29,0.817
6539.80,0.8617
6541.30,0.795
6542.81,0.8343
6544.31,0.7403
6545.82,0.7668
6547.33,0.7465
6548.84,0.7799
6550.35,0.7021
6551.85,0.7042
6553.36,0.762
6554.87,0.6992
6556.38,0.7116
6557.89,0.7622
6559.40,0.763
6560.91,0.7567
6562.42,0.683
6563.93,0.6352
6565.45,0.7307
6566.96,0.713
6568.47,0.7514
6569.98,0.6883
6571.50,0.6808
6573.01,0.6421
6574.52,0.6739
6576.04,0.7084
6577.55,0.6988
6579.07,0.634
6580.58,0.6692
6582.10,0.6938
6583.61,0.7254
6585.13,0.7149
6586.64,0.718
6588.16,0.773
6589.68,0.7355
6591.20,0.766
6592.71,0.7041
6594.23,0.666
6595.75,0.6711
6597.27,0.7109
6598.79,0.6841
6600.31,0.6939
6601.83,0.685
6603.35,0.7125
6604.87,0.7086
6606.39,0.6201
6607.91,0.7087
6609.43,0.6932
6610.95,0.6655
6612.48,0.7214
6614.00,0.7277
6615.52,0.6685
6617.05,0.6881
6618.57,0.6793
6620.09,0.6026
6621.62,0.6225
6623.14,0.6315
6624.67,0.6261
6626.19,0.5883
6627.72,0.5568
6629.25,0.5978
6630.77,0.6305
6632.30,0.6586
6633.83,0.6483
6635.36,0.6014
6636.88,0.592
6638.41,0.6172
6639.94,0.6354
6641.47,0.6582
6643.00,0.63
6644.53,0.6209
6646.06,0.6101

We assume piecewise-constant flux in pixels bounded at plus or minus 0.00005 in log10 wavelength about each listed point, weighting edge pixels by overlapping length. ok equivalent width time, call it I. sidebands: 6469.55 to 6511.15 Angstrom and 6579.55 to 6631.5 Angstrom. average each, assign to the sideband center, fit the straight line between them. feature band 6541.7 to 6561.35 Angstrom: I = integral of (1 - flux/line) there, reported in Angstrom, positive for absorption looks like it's -1.9 Angstrom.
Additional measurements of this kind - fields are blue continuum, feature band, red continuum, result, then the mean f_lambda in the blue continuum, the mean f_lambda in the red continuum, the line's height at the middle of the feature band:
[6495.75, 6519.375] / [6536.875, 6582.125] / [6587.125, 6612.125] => -1.7 Angstrom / 0.706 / 0.7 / 0.703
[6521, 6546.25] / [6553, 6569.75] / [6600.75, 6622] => 0.7 Angstrom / 0.794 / 0.68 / 0.753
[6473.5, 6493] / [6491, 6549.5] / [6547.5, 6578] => -3.4 Angstrom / 0.691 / 0.713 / 0.701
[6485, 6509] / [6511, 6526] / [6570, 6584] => -1.4 Angstrom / 0.674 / 0.68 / 0.676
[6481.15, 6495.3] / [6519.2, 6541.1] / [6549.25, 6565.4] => -2.9 Angstrom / 0.667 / 0.72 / 0.699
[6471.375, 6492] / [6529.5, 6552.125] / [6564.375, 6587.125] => -2.9 Angstrom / 0.688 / 0.695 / 0.692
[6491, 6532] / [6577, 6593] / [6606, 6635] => -1.0 Angstrom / 0.722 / 0.649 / 0.673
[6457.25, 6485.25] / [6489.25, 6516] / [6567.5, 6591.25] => -0.1 Angstrom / 0.682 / 0.703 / 0.688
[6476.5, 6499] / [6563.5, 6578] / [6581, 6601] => 0.2 Angstrom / 0.667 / 0.711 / 0.703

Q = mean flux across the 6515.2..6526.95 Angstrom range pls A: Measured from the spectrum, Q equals 0.747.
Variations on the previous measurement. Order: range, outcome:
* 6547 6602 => 0.709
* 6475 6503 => 0.671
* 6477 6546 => 0.729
